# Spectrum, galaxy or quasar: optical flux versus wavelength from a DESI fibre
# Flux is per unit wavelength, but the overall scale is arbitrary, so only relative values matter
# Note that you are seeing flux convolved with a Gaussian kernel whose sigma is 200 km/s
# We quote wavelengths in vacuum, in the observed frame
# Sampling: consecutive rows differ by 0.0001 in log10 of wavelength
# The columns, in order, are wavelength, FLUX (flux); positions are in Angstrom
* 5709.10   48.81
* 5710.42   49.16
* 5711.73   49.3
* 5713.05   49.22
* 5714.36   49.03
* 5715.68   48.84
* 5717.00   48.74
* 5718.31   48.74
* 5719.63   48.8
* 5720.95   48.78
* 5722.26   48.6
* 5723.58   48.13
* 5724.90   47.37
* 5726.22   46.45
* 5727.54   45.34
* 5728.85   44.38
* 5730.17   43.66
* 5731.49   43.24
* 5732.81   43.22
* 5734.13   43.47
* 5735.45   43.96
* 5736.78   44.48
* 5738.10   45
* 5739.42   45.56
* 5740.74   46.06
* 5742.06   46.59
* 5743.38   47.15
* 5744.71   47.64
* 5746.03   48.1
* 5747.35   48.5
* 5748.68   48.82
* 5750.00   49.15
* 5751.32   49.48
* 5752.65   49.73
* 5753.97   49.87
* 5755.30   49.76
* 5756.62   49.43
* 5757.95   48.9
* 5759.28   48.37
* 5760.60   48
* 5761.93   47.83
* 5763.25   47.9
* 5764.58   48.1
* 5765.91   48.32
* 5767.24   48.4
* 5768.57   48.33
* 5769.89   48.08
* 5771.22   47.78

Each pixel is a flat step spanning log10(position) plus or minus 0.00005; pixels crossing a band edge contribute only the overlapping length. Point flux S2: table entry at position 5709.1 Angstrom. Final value 48.81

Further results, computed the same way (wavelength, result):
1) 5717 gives 48.74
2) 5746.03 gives 48.1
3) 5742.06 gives 46.59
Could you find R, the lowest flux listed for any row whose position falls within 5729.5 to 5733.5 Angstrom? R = 43.22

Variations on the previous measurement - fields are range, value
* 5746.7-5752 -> 48.5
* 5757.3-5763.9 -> 47.83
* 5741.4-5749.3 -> 46.59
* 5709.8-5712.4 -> 49.16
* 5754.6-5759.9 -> 48.37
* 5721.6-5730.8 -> 43.66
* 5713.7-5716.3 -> 48.84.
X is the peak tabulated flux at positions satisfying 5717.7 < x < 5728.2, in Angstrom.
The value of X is 48.8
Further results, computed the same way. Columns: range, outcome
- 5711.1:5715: 49.3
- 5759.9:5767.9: 48.4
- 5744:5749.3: 48.82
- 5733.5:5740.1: 45.56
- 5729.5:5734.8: 43.66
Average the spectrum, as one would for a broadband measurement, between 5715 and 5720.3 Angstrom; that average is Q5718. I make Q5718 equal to 48.7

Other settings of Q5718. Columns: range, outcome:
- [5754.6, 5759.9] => 49.1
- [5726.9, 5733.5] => 44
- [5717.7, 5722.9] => 48.7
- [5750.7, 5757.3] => 49.6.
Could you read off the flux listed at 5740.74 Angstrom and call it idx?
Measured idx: 46.06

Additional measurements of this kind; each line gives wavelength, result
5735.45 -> 43.96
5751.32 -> 49.48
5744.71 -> 47.64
